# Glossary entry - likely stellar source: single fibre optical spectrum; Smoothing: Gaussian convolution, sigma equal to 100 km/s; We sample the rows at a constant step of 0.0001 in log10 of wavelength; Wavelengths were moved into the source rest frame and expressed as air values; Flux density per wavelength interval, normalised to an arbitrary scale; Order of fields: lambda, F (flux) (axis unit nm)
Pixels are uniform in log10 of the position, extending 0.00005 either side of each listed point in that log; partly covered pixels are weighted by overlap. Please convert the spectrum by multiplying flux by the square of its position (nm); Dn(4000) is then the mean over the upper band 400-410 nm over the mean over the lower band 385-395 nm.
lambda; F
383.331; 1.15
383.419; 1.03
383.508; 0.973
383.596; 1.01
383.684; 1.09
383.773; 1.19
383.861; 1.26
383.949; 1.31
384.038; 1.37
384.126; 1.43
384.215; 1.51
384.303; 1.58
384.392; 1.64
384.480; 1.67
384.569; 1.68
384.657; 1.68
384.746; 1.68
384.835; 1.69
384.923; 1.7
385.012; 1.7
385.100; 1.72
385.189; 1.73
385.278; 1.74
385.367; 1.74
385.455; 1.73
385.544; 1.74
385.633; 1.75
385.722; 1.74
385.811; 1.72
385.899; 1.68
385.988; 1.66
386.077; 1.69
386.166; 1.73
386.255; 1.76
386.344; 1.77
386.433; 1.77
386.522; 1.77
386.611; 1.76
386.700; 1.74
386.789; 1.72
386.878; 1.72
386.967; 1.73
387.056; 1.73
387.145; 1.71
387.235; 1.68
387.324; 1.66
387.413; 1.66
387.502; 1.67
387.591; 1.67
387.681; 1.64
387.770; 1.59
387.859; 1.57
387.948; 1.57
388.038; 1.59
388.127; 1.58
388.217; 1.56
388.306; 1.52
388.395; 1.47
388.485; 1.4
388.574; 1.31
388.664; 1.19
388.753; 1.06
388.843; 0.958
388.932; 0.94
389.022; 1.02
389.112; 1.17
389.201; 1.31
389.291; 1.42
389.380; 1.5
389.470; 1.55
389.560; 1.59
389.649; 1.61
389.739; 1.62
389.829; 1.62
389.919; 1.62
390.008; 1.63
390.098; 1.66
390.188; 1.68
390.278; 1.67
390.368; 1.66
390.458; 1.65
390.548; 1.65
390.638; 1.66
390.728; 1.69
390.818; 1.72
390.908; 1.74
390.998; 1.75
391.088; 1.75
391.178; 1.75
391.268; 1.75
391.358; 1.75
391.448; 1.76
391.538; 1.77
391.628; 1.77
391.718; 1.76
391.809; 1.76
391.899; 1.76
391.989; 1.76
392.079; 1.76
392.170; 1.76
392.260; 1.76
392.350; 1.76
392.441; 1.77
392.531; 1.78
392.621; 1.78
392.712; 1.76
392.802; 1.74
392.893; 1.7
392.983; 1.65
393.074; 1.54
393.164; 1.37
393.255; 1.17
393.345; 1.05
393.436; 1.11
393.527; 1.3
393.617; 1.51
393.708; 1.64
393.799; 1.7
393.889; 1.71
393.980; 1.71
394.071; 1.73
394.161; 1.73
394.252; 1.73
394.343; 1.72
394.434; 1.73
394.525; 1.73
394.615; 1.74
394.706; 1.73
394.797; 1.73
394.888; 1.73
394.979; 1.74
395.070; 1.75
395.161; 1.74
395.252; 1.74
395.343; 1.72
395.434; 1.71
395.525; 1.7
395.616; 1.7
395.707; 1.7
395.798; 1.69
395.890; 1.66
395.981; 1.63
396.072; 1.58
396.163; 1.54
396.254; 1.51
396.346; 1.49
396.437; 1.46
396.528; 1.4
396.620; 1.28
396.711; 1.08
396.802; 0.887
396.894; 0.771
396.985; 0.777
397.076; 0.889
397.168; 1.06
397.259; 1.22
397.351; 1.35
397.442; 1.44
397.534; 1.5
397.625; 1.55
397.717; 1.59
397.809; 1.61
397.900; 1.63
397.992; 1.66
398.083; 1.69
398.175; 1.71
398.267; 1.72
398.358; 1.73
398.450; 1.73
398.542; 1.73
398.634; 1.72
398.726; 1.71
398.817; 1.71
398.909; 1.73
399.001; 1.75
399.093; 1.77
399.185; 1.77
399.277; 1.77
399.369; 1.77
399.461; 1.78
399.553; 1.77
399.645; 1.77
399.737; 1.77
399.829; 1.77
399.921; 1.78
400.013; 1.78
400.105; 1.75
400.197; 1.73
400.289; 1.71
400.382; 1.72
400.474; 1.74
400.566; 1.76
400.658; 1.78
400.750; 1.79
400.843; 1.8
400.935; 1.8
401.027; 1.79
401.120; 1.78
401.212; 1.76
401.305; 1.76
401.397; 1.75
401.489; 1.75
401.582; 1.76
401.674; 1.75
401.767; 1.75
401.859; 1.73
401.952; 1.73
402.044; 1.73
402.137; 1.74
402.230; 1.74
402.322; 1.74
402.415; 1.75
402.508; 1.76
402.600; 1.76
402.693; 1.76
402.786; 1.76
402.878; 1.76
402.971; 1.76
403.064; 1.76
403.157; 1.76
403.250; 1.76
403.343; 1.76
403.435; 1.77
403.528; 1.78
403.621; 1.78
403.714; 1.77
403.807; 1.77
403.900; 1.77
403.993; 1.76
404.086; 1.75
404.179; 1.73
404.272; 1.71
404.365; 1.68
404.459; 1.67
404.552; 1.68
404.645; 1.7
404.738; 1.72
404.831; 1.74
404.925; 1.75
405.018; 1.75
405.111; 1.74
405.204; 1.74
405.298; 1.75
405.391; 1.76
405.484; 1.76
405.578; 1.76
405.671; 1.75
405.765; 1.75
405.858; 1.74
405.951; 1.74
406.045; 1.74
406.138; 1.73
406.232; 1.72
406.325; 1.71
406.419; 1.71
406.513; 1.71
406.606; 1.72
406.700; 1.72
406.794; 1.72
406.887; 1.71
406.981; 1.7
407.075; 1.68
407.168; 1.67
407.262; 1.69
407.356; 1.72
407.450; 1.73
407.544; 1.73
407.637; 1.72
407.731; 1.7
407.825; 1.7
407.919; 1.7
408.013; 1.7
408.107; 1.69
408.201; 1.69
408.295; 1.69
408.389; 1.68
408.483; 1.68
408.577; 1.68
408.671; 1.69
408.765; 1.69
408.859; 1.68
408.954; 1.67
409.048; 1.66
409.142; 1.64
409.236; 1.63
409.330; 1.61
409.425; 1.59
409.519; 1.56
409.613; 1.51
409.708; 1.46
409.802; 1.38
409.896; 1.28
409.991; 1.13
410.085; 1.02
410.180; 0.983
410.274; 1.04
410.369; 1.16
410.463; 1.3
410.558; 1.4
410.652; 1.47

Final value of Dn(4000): 1.1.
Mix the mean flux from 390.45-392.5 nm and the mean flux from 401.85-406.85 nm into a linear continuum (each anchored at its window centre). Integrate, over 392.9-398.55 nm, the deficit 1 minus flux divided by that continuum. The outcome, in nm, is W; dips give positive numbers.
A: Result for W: 0.69 nm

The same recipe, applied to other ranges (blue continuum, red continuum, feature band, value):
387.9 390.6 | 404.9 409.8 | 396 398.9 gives 0.22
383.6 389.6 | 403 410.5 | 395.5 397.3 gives 0.29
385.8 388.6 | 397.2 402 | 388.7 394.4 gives 0.26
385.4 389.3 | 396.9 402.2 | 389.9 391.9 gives -0.15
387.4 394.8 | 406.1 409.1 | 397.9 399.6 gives -0.09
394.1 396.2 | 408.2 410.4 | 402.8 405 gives -0.24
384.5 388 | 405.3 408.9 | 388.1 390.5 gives 0.37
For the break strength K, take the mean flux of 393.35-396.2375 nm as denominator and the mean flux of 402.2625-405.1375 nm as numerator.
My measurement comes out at 1.1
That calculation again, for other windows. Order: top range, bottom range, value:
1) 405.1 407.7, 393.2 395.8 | 1.06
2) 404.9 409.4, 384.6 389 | 1.06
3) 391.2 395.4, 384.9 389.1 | 1.05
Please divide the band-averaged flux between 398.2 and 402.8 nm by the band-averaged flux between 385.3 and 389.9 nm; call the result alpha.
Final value 1.12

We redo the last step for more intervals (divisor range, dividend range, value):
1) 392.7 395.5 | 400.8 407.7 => 1.07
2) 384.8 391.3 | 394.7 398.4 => 0.94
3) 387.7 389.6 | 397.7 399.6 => 1.25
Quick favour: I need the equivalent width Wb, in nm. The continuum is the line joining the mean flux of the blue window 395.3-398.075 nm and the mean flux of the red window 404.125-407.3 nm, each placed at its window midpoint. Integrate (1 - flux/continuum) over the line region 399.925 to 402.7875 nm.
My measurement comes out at -0.32 nm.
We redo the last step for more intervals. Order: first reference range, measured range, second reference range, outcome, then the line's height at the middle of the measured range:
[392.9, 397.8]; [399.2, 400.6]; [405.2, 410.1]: -0.18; 1.56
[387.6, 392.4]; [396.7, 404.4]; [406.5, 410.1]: -0.30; 1.61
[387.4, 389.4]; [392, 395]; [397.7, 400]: -0.15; 1.56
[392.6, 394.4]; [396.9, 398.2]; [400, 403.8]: 0.22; 1.66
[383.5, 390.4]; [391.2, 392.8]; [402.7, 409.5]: -0.16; 1.6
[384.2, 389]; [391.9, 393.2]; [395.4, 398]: -0.19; 1.49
